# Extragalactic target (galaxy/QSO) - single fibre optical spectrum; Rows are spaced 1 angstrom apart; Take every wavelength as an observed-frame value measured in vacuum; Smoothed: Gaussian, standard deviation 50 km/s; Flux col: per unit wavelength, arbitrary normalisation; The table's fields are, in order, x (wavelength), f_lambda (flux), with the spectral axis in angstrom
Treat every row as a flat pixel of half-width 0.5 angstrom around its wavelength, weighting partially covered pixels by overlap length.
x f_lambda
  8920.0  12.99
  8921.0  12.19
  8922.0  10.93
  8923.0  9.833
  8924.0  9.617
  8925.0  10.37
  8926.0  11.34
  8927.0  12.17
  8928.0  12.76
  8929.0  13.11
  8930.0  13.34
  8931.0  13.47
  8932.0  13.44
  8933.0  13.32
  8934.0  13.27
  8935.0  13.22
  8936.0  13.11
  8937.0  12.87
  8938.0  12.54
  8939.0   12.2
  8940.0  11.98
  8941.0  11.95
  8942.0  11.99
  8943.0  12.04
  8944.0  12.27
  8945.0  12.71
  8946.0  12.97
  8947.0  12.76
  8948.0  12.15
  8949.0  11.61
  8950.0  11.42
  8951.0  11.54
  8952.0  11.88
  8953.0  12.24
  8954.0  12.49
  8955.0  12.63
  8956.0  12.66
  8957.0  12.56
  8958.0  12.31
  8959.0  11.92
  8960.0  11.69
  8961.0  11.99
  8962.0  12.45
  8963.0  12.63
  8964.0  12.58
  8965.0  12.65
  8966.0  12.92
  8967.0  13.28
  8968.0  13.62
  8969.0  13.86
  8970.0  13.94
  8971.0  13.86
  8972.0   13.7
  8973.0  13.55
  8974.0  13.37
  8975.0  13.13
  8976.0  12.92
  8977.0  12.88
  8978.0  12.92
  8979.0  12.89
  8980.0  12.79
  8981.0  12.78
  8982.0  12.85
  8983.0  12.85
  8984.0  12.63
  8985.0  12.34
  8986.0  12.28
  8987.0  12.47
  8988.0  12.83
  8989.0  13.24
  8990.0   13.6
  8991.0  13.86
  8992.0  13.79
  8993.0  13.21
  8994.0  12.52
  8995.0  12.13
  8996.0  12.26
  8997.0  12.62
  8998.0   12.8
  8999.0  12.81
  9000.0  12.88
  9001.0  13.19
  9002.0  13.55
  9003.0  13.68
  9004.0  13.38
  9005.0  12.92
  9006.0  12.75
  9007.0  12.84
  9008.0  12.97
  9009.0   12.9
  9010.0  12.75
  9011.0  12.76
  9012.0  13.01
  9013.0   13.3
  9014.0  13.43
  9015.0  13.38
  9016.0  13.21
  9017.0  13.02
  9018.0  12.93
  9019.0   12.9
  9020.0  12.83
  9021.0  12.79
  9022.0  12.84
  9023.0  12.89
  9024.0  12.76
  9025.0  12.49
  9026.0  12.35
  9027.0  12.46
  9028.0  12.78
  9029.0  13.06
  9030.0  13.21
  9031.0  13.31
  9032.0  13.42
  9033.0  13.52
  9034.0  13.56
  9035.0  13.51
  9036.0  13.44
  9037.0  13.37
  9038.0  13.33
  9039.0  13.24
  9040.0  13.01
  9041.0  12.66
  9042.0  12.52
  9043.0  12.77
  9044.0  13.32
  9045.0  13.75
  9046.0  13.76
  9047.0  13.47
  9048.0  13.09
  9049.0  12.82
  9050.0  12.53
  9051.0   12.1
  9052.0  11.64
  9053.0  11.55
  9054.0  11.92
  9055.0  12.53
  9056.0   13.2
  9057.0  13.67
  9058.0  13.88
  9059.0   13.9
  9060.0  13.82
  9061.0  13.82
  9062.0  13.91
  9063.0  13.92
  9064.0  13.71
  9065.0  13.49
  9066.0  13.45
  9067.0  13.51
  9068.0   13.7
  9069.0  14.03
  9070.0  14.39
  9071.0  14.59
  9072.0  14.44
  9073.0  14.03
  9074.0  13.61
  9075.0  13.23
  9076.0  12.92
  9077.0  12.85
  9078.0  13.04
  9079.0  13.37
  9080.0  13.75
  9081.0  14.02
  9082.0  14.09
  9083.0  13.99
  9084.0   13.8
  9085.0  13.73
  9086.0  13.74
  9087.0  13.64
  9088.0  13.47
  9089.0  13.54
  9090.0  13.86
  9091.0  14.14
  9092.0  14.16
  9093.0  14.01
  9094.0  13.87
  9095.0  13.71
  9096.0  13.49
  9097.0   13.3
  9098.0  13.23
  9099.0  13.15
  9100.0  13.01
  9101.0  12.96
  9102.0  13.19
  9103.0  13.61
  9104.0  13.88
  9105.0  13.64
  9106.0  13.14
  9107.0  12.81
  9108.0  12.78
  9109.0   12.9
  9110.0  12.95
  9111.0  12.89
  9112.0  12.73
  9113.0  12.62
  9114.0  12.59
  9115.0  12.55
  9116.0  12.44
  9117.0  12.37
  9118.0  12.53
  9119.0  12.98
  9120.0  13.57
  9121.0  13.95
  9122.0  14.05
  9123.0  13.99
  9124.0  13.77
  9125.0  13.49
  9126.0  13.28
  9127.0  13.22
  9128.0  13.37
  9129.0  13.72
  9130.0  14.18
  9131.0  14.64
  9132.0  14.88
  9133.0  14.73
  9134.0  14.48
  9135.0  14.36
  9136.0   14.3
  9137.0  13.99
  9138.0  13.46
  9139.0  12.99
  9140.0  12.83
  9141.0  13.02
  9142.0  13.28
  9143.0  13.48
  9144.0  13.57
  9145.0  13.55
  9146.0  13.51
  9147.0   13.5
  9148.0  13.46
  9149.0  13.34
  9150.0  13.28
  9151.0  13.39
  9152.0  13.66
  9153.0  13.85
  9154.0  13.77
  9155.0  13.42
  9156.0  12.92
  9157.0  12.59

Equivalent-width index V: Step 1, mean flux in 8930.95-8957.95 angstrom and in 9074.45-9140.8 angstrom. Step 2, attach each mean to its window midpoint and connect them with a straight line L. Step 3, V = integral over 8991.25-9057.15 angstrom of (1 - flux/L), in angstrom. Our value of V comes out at 0.0 angstrom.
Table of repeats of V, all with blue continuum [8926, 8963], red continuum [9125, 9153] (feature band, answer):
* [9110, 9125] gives 0.5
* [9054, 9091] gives -1.1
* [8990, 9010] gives -0.3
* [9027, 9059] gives 0.1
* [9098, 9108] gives 0.2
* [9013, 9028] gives 0.1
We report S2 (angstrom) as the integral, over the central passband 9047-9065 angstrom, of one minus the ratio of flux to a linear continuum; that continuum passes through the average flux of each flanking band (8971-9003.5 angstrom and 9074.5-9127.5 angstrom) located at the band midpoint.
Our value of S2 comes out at 0.2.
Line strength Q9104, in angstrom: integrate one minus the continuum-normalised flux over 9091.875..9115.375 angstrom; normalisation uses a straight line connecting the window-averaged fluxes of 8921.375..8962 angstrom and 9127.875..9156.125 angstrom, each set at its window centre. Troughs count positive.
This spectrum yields 0.37 angstrom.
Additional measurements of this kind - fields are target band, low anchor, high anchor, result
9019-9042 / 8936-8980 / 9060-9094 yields 0.51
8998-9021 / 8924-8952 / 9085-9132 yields -0.44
